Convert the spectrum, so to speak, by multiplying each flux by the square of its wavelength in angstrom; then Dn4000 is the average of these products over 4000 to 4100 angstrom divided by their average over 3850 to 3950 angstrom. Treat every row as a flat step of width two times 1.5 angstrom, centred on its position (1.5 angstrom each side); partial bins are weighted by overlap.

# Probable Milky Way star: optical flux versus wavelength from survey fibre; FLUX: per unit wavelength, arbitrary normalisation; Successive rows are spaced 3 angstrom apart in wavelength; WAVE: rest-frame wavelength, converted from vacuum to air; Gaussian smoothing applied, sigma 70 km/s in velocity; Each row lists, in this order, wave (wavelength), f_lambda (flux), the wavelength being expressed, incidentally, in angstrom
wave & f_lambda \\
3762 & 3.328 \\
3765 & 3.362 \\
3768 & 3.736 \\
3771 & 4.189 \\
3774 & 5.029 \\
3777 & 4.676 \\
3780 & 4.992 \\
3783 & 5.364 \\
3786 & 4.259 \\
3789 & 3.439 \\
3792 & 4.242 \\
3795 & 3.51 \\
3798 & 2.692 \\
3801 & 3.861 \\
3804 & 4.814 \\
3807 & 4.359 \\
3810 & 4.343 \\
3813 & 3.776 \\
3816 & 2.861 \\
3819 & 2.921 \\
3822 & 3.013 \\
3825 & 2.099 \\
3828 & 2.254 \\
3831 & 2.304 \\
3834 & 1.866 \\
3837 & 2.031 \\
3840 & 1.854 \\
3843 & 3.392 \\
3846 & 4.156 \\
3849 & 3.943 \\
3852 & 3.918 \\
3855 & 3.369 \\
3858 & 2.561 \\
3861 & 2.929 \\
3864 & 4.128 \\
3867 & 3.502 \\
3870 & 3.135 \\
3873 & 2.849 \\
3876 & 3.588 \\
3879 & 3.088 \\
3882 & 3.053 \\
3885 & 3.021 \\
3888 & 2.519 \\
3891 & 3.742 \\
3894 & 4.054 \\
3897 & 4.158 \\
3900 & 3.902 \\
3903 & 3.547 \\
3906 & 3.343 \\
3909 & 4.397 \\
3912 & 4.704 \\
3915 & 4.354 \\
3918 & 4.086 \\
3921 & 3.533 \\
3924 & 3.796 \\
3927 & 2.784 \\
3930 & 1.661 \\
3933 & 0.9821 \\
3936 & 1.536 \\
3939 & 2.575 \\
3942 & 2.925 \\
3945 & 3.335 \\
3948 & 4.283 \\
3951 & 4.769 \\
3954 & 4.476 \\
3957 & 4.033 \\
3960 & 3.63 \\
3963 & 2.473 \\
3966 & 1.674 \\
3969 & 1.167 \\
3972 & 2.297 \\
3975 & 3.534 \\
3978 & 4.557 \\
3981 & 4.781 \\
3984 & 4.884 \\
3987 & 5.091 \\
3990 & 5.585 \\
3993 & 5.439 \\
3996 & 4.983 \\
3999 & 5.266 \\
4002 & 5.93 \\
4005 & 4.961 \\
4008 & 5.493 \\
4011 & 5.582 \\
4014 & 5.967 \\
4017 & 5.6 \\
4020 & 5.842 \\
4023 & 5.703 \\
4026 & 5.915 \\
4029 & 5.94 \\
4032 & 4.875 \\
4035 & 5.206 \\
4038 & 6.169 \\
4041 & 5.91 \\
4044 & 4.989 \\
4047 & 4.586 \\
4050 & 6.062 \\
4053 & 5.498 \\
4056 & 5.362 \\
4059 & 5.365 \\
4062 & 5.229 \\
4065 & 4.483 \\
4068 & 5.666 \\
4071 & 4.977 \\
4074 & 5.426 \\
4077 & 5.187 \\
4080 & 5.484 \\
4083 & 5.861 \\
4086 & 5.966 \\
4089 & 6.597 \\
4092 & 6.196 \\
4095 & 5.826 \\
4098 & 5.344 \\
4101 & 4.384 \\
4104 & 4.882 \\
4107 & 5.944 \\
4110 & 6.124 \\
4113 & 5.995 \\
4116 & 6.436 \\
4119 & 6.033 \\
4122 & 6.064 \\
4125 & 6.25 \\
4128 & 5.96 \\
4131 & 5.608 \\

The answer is 1.80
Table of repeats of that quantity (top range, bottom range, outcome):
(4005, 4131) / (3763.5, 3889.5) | 1.84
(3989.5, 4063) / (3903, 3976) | 1.80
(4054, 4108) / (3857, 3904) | 1.79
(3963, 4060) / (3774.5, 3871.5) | 1.58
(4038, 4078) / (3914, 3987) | 1.71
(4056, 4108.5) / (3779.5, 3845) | 1.87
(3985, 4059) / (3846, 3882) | 1.76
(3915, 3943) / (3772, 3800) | 0.70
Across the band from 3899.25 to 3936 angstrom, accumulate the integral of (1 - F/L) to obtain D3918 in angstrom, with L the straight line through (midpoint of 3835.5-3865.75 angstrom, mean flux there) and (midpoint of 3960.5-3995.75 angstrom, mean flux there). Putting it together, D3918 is 1.9 angstrom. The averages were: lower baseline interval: 3.23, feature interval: 3.34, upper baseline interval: 3.81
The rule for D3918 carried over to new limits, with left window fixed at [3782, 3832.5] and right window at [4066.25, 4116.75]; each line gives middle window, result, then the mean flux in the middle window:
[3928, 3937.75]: 6.5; 1.49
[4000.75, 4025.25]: -2.8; 5.64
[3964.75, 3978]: 6.4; 2.45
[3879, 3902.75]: 3.9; 3.47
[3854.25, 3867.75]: 2.2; 3.28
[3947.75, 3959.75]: 0.8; 4.32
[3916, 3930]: 3.2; 3.38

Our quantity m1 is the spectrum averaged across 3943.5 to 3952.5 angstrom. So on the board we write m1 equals 4.13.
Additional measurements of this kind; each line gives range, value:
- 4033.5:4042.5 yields 5.76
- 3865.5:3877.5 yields 3.27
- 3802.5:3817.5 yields 4.03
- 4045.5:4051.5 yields 5.32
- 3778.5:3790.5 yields 4.51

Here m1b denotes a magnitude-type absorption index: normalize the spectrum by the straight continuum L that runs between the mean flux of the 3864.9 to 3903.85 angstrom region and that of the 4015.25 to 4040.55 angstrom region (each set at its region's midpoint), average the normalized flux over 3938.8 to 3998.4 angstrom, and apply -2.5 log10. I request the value 0.224 mag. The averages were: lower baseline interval 3.41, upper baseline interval 5.67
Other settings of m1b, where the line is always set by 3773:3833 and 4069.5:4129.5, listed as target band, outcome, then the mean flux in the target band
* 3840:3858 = 0.15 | 3.5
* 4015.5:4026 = -0.11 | 5.74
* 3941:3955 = 0.18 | 3.98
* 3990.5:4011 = -0.06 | 5.37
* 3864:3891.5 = 0.30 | 3.2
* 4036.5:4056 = -0.03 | 5.52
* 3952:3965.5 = 0.32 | 3.55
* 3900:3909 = 0.20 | 3.68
